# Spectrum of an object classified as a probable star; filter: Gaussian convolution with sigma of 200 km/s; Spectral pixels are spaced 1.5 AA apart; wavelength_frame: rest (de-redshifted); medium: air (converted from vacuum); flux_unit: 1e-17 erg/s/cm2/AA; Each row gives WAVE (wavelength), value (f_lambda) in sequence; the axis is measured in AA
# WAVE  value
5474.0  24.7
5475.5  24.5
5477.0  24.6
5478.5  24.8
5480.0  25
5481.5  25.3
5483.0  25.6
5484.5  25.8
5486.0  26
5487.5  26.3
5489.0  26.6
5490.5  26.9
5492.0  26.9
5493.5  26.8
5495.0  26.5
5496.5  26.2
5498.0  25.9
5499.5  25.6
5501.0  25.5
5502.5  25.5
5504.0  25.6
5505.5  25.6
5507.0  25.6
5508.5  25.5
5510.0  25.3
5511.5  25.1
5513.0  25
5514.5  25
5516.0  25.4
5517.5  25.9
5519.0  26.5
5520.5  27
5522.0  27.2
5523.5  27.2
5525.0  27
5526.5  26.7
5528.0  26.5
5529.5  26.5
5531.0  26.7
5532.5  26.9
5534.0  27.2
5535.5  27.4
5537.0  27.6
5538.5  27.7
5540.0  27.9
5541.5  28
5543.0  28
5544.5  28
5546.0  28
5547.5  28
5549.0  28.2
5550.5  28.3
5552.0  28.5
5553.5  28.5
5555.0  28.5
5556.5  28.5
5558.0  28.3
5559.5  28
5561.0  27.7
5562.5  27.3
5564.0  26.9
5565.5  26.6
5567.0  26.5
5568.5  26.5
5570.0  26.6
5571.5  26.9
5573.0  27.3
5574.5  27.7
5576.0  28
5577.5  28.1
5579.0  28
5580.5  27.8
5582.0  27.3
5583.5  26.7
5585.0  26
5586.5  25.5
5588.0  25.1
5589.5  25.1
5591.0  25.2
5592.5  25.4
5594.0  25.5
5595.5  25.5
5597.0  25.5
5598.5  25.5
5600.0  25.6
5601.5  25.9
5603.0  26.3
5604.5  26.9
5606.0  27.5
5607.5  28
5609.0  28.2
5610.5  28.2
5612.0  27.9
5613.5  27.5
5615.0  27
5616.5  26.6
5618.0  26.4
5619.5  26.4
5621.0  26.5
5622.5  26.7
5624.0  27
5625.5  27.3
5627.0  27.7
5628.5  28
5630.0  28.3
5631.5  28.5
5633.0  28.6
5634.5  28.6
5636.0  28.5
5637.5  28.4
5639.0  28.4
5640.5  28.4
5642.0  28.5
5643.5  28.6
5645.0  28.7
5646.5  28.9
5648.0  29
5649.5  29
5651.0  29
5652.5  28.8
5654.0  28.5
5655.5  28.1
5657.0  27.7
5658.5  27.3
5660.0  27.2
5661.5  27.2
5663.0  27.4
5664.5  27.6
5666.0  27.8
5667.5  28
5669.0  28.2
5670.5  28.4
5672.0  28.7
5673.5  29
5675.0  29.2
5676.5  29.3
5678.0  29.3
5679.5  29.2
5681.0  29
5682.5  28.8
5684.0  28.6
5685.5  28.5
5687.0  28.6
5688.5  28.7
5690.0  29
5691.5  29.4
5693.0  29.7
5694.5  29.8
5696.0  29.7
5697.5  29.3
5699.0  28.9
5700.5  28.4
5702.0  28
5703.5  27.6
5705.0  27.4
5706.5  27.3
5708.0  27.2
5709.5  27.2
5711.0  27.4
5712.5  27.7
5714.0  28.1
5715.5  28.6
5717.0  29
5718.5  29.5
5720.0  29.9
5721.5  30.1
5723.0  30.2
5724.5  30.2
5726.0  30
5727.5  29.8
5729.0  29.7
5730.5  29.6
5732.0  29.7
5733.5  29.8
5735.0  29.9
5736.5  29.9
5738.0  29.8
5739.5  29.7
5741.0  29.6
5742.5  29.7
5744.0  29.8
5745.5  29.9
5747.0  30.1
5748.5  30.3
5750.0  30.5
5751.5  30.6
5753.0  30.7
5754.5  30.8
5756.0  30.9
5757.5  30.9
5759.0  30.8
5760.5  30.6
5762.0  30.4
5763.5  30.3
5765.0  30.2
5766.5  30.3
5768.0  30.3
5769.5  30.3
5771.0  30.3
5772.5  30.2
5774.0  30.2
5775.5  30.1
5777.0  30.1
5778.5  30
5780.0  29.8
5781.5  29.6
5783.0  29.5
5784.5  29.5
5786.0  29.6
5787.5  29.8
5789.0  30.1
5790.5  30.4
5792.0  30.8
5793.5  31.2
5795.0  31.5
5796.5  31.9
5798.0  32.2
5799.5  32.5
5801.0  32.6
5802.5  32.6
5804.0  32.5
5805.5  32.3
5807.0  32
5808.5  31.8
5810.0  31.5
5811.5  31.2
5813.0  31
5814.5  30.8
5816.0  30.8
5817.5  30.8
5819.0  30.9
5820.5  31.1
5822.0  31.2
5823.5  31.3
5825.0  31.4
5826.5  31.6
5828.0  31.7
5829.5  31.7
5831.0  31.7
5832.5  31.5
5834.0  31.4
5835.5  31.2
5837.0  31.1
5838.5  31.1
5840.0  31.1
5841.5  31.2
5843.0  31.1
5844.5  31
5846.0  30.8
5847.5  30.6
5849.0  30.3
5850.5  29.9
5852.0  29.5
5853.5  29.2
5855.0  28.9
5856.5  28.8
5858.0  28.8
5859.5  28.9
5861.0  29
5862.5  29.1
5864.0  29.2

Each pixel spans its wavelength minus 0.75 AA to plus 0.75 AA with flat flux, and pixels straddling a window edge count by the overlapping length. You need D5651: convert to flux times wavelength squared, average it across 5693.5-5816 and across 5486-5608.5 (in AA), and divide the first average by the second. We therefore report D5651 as 1.21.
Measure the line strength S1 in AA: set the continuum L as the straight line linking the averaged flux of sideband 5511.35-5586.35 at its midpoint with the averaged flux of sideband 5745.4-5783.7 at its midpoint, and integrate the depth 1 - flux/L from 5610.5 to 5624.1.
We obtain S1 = 0.6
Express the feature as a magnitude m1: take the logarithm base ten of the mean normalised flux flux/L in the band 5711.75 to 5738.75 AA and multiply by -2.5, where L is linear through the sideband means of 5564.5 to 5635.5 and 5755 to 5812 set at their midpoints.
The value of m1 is 0.00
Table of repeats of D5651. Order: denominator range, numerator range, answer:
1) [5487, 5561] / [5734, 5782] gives 1.22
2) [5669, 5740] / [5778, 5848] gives 1.12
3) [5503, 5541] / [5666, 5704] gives 1.16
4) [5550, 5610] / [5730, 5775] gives 1.19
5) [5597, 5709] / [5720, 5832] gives 1.14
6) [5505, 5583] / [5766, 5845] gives 1.25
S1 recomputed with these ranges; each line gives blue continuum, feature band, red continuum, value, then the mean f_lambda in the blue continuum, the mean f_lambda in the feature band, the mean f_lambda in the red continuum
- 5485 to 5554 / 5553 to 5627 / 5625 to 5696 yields 1.9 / 26.7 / 26.9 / 28.5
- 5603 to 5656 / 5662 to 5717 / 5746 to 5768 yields 1.3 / 27.9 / 28.5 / 30.5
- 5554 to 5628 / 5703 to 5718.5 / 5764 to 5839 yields 0.7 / 26.9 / 27.8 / 31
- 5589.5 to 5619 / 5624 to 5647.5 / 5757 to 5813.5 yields -0.9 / 26.5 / 28.3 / 30.8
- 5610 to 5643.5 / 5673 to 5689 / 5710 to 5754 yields -0.1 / 27.7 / 28.9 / 29.6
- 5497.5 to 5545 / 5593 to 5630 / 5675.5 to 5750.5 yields 1.2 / 26.4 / 26.8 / 29.1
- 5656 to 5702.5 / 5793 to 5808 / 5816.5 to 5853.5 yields -0.8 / 28.6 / 32.1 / 31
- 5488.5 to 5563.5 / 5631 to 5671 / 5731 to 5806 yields 0.7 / 26.9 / 28.3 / 30.5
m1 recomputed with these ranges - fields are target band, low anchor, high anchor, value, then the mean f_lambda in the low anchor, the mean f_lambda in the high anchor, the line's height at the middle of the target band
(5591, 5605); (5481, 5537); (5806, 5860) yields 0.07 mag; 26.2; 30.8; 27.5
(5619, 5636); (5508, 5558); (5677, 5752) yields 0.02 mag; 27.1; 29.2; 28.2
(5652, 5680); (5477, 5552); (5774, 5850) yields 0.02 mag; 26.5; 31.1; 28.8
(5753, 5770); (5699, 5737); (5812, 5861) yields -0.04 mag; 28.9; 30.7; 29.5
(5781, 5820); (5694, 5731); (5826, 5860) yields -0.04 mag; 28.8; 30.6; 30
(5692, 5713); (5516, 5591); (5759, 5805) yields 0.04 mag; 27.2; 30.7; 29.5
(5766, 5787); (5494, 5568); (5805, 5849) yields 0.02 mag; 26.9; 31.2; 30.5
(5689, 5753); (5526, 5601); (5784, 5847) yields 0.02 mag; 27.1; 31.3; 29.7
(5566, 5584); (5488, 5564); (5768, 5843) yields 0.01 mag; 26.9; 31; 27.6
